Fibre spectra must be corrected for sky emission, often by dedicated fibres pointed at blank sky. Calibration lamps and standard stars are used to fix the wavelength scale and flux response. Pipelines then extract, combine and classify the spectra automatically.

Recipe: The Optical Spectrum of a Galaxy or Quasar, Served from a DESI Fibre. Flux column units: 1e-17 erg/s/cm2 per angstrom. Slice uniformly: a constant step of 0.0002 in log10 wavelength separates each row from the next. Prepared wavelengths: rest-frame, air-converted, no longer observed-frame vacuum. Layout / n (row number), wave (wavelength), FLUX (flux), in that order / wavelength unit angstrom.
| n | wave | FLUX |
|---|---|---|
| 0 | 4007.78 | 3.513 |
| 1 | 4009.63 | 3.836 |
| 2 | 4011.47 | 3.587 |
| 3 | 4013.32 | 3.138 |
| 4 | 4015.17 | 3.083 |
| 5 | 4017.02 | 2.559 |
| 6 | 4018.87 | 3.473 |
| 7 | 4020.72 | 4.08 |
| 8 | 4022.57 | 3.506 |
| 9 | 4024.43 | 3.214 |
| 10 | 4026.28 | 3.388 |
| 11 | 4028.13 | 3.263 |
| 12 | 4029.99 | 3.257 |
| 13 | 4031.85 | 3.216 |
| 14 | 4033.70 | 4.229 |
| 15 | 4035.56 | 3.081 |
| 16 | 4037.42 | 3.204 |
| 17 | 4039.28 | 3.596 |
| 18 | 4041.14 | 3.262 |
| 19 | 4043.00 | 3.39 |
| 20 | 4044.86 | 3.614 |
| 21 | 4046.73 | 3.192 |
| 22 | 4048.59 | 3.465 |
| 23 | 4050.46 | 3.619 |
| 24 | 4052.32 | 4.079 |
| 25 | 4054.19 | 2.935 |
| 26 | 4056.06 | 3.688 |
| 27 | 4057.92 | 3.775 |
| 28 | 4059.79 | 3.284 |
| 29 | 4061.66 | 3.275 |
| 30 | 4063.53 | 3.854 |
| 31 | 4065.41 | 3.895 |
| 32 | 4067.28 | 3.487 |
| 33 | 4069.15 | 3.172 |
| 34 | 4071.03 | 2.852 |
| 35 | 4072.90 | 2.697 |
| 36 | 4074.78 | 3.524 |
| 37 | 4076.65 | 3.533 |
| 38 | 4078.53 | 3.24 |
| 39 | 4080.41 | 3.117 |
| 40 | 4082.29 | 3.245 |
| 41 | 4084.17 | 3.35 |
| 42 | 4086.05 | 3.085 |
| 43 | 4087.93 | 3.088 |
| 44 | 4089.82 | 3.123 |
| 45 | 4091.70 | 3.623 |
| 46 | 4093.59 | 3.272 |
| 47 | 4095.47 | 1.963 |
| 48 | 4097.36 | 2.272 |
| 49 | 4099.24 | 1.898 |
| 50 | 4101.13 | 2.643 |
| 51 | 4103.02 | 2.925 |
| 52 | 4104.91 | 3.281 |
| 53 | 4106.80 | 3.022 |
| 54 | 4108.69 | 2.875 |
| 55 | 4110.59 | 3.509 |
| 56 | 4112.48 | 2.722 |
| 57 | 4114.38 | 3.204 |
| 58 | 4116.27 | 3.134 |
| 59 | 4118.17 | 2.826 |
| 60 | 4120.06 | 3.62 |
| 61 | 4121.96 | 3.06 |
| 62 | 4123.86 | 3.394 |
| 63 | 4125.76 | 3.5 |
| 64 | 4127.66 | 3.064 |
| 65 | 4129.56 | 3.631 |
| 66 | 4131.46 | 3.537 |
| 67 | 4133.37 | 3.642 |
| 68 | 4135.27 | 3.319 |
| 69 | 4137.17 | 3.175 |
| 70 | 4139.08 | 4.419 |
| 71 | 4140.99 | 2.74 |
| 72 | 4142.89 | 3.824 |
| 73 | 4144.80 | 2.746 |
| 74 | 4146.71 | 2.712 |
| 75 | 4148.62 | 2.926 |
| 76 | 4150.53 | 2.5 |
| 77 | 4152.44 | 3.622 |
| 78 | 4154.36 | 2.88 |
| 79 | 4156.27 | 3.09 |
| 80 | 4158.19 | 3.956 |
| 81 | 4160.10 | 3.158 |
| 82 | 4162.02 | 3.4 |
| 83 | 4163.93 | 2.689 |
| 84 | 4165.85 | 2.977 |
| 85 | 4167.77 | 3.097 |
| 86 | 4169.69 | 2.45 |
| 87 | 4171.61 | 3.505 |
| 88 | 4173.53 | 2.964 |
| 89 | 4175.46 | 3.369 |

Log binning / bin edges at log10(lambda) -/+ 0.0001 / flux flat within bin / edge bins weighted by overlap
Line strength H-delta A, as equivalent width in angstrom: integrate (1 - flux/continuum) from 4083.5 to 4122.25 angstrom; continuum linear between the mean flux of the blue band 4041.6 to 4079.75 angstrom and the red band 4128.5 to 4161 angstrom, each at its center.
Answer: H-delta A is 4.4 angstrom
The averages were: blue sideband 3.42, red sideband 3.29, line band 2.97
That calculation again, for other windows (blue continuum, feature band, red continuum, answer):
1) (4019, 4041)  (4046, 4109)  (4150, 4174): 2.7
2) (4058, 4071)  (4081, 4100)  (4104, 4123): 2.2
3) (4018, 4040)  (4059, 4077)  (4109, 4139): 0.2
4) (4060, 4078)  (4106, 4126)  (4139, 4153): 0.2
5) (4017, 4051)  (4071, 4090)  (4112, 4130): 0.7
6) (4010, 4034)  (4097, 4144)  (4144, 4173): -0.7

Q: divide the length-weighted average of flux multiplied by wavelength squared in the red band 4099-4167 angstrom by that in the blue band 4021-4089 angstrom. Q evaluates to 0.97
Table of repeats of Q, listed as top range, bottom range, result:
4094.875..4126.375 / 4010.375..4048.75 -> 0.91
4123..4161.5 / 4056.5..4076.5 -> 1.01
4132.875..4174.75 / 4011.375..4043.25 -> 1.00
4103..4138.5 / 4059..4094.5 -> 1.01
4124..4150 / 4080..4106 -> 1.16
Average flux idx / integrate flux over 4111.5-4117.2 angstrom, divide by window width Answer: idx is 3.02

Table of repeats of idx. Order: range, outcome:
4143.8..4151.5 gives 2.73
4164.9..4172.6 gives 3.01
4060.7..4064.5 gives 3.56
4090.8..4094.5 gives 3.44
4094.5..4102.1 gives 2.2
